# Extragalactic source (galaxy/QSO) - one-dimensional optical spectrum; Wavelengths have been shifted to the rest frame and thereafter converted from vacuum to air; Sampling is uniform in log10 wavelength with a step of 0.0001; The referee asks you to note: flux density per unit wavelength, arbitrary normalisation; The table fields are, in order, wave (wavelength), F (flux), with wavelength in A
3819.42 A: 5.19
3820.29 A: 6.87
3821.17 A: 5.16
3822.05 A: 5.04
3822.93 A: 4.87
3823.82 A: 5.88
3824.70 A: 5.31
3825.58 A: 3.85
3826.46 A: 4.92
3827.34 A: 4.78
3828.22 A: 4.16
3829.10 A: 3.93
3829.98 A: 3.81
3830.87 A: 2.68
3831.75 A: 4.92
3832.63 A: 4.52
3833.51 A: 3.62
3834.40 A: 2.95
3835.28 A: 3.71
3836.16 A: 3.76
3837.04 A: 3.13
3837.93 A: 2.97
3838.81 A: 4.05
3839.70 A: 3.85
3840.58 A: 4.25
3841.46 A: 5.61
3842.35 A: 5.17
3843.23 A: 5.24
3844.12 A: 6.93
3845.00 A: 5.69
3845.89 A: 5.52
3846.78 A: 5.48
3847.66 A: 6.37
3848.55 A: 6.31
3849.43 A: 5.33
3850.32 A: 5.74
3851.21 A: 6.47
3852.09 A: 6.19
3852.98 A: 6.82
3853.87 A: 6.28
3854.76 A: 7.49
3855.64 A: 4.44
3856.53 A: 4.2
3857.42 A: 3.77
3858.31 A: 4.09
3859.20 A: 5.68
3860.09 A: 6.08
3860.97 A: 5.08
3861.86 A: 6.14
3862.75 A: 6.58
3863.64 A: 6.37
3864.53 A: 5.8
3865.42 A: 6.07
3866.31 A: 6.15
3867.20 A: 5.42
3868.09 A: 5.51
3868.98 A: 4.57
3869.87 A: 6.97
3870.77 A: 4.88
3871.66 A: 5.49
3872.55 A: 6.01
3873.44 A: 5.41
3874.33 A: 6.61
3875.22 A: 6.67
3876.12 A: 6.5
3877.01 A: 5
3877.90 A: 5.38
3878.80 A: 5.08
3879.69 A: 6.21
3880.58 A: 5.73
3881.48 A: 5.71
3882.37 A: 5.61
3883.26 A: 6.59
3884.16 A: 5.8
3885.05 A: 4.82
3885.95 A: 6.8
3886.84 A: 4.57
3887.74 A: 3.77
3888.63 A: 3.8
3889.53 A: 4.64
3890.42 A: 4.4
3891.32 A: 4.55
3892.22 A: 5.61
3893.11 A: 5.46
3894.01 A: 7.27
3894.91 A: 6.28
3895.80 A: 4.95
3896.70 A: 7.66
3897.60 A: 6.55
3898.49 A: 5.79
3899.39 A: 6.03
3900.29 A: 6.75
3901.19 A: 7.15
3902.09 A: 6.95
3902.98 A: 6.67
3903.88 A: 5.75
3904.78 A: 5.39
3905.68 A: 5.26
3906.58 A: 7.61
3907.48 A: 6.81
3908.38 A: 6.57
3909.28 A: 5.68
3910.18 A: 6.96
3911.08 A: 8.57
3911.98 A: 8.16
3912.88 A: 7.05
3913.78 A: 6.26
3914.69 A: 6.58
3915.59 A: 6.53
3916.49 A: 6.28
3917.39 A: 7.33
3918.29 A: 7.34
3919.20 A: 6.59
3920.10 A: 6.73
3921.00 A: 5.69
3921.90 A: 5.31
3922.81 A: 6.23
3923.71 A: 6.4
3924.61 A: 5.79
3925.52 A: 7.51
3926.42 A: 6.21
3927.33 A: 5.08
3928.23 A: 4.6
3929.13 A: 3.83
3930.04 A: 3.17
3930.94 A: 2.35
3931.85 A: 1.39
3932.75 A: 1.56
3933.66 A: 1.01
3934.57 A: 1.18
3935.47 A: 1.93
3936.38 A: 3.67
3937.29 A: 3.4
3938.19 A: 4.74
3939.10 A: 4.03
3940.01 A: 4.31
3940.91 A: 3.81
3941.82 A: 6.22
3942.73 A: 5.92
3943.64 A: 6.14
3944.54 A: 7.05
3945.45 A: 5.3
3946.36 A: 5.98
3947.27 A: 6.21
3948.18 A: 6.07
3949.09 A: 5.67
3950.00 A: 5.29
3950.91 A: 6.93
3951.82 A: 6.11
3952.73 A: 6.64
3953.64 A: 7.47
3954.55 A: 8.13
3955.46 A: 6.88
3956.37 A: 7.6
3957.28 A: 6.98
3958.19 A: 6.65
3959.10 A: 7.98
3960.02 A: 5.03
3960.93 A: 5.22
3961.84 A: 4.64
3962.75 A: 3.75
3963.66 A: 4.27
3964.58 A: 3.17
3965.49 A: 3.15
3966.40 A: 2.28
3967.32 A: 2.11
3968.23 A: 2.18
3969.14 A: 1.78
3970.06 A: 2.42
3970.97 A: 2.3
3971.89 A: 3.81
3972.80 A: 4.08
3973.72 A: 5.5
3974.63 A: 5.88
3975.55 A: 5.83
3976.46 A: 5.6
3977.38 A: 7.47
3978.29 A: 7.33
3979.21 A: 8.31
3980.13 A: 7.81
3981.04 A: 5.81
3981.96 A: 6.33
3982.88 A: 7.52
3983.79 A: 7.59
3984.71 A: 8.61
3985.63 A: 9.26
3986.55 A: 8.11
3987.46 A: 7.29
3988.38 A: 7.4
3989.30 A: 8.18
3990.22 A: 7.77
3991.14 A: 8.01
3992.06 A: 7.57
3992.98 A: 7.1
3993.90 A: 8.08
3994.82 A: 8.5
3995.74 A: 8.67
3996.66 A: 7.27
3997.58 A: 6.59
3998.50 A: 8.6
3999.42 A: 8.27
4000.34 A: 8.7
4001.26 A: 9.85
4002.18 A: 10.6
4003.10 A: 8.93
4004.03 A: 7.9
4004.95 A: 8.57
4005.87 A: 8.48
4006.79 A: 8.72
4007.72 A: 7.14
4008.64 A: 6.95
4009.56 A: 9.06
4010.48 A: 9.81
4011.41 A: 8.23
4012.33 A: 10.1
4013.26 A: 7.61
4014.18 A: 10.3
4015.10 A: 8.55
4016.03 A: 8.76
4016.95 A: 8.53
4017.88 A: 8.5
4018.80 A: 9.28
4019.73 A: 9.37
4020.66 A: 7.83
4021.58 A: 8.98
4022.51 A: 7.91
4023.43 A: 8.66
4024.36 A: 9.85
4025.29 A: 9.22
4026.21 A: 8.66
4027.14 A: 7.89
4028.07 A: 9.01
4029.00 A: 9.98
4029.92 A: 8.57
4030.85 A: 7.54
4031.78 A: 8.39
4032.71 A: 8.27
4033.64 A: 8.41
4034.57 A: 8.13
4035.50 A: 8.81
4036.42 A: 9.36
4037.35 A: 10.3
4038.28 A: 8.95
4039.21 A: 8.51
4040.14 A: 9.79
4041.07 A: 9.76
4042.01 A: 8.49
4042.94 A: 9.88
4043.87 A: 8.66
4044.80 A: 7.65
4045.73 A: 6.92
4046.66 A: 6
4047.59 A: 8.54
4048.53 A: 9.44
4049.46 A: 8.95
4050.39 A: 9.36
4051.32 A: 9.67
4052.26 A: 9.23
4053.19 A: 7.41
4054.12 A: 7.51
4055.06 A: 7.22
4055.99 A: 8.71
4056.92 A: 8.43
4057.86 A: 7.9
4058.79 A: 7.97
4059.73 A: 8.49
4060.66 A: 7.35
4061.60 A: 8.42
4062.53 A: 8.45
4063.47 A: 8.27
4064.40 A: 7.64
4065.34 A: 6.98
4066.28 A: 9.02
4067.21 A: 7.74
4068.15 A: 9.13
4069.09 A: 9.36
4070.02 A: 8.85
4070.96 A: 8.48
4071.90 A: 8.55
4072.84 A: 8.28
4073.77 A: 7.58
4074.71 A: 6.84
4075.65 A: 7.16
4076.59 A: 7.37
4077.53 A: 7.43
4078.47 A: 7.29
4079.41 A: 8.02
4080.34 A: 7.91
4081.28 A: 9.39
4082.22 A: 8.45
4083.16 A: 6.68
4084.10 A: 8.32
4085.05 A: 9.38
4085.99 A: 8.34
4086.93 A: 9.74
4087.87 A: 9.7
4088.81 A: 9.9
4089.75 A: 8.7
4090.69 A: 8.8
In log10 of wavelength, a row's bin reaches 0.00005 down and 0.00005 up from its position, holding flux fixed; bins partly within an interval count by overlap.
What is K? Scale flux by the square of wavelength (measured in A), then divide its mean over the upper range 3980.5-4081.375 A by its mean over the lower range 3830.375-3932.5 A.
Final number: 1.61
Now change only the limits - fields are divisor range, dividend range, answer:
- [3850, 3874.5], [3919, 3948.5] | 0.85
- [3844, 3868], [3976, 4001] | 1.43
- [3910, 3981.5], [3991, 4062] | 1.68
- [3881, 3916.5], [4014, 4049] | 1.53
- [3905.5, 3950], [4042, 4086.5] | 1.63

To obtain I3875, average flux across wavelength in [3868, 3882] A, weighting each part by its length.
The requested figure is 5.74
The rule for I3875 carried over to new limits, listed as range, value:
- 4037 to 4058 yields 8.58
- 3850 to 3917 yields 5.93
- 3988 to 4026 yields 8.5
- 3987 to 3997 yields 7.81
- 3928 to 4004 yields 5.82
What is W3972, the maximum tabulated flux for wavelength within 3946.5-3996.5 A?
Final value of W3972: 9.26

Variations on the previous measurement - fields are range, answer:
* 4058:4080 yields 9.36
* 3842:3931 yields 8.57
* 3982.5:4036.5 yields 10.6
